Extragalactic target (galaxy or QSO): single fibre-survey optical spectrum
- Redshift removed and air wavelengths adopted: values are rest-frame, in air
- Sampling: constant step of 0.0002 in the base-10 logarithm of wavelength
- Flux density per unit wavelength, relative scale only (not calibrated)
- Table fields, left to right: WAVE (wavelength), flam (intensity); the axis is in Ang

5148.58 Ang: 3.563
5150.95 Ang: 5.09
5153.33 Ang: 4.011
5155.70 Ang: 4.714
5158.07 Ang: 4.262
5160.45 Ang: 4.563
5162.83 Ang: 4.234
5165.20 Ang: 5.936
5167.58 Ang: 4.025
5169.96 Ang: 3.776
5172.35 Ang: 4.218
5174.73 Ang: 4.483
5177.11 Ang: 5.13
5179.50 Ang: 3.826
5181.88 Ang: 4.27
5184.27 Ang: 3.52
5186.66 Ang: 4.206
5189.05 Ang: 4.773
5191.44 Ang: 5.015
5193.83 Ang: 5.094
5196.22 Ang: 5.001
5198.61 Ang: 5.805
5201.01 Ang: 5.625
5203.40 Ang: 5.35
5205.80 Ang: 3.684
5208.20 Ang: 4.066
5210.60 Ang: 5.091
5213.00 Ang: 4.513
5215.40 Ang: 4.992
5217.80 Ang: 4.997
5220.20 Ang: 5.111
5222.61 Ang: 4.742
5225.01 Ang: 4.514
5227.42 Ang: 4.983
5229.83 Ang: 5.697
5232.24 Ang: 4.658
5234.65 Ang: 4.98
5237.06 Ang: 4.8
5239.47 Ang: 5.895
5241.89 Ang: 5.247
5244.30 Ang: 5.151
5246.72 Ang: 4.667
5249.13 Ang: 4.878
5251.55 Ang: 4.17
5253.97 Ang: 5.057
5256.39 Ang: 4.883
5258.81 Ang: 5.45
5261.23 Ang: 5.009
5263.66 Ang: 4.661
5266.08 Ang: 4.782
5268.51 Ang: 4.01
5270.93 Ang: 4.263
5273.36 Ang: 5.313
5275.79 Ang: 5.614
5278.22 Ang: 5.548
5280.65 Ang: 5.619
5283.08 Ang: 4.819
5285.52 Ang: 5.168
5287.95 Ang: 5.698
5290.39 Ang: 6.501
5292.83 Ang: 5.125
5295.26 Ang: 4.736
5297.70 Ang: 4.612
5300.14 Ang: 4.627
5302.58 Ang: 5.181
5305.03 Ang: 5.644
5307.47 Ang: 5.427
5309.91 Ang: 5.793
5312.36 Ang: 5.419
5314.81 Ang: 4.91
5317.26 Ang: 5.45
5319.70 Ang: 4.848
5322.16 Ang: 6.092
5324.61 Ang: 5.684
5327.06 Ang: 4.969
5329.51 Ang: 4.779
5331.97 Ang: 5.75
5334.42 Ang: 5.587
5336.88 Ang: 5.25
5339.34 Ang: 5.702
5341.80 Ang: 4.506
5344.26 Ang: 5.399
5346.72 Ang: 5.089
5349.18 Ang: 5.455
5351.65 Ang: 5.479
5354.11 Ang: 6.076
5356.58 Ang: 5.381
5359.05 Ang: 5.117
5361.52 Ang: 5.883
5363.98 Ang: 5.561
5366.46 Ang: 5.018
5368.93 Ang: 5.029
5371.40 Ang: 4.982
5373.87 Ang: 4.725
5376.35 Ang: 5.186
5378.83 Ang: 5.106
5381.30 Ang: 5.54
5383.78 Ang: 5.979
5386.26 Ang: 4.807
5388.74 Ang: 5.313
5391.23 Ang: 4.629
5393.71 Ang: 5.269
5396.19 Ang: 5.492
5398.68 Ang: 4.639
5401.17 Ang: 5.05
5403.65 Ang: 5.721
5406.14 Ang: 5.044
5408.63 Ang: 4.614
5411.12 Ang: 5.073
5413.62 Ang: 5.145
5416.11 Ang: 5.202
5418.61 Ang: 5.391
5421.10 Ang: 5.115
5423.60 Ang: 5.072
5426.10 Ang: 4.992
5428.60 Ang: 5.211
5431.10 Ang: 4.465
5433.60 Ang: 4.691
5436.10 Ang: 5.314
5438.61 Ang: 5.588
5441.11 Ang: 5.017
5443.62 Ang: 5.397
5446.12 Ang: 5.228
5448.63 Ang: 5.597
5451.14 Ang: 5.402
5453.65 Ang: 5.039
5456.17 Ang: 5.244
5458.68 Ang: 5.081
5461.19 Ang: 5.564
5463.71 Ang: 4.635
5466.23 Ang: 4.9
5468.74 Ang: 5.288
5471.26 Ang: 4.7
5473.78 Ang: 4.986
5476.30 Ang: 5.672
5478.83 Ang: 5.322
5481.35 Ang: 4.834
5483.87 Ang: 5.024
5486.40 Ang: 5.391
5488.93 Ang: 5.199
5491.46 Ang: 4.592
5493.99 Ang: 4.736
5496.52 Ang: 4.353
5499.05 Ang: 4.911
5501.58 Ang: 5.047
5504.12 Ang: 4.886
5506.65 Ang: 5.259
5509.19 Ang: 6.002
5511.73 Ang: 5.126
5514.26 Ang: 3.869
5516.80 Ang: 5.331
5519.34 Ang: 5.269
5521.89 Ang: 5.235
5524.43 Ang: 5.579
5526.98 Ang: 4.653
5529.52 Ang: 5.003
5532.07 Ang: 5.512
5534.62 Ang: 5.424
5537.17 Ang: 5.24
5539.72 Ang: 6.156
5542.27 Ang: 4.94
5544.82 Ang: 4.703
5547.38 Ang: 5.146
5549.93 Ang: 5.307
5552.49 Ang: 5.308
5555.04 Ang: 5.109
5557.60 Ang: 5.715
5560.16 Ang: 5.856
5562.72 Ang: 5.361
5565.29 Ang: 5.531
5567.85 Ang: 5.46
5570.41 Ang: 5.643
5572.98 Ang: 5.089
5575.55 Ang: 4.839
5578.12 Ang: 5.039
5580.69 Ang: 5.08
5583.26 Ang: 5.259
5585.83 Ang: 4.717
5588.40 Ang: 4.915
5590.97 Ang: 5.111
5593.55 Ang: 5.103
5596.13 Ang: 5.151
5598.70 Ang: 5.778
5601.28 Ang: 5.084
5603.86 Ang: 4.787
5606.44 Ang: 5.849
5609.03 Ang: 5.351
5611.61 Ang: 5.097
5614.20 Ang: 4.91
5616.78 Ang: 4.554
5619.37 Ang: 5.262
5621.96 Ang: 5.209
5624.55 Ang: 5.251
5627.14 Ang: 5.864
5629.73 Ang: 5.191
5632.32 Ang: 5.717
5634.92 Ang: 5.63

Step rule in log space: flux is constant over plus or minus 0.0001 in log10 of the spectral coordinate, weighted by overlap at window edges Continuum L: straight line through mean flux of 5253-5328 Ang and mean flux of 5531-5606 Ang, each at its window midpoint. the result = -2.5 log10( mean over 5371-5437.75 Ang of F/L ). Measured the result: 0.02 mag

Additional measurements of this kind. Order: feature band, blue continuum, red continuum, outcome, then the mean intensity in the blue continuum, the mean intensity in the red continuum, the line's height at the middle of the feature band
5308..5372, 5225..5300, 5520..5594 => -0.053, 5.05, 5.24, 5.1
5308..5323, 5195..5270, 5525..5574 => -0.078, 4.92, 5.33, 5.02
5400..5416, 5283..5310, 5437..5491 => 0.021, 5.28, 5.19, 5.22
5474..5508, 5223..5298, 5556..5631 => 0.035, 5.05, 5.24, 5.18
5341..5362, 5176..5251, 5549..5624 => -0.082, 4.84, 5.22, 4.98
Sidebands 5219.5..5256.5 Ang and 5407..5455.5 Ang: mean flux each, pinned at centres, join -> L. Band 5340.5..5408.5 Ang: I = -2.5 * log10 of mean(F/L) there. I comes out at -0.031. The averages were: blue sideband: 4.96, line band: 5.23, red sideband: 5.13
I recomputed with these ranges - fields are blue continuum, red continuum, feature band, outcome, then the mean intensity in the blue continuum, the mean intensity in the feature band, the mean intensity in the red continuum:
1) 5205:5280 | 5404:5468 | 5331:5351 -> -0.07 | 4.9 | 5.34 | 5.13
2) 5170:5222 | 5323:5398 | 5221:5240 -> -0.04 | 4.68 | 5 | 5.29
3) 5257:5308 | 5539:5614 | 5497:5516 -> 0.05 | 5.13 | 5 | 5.25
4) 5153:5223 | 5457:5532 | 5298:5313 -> -0.11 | 4.64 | 5.3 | 5.06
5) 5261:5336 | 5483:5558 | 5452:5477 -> 0.01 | 5.22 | 5.1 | 5.13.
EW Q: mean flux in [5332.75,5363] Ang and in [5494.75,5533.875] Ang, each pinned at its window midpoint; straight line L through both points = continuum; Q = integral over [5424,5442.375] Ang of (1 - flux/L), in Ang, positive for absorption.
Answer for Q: 0.7 Ang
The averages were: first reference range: 5.42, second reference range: 5.07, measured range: 5.04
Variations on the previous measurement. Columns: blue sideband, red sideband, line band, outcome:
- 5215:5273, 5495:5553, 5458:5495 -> 0.3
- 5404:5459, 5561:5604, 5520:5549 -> -0.3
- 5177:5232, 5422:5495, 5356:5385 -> -1.7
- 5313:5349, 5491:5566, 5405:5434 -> 1.3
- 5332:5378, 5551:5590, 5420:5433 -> 0.8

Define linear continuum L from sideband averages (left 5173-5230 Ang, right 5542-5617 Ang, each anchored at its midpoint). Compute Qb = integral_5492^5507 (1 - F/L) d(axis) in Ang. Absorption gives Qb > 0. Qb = 0.83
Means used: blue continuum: 4.75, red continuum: 5.21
